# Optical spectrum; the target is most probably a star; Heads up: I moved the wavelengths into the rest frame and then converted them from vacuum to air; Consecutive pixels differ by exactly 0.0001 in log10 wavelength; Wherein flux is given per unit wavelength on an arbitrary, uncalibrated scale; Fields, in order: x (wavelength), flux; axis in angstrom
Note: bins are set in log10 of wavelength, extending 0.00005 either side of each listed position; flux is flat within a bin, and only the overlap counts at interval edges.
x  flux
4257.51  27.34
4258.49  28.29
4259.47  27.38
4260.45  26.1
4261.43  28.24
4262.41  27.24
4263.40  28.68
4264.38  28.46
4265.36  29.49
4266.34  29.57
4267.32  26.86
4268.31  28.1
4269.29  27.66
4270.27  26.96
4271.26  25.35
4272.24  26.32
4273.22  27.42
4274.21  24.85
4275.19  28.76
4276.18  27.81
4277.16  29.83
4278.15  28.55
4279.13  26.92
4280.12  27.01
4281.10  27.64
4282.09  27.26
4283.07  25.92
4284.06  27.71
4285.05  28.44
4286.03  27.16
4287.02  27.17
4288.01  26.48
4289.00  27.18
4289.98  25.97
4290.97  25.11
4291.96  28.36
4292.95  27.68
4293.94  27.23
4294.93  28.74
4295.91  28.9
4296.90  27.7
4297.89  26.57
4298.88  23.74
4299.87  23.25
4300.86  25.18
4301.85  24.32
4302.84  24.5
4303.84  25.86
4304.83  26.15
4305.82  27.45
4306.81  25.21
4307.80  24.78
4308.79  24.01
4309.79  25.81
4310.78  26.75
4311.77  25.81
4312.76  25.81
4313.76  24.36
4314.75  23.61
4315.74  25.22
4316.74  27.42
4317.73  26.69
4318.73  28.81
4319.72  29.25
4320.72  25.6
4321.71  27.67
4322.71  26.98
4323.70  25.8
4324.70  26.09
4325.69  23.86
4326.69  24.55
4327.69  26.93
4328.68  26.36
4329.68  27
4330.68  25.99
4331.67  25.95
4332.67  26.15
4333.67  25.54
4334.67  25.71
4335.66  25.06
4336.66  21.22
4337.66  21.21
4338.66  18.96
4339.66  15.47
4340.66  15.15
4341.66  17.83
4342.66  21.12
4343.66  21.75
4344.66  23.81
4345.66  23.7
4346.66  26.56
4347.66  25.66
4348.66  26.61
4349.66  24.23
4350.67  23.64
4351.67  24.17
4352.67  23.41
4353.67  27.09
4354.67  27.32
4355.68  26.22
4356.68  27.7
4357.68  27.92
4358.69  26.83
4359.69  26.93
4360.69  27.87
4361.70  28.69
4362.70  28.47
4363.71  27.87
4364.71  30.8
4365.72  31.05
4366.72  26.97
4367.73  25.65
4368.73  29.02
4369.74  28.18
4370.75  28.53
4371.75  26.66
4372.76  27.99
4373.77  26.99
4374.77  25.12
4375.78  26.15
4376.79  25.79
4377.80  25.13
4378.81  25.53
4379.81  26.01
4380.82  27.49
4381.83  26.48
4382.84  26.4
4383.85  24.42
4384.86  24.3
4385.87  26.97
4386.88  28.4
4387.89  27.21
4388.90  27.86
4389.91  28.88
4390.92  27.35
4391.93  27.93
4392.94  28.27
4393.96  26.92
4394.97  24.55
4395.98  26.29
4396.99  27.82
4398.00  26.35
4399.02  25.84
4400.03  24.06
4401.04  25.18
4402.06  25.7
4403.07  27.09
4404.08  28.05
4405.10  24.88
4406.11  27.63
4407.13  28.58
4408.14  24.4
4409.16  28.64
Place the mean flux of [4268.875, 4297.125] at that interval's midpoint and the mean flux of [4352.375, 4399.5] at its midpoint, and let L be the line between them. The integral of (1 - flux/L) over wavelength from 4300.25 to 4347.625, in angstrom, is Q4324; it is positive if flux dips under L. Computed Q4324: 4.4 angstrom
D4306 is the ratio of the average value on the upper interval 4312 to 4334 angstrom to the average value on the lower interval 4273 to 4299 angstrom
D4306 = 0.96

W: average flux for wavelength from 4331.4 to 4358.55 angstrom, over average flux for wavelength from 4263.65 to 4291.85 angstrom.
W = 0.87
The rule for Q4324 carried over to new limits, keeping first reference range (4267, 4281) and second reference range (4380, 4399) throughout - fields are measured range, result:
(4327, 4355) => 3.5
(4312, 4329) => 0.6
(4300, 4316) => 1.1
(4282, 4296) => 0.0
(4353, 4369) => -0.5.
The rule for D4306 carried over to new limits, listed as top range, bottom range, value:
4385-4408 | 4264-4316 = 1.01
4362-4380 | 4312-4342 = 1.11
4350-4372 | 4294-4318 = 1.06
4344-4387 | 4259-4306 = 0.98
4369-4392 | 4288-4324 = 1.02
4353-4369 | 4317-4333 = 1.05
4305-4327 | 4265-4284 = 0.95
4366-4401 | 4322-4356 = 1.11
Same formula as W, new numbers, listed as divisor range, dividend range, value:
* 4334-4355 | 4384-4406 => 1.17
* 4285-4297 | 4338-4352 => 0.80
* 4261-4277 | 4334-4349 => 0.80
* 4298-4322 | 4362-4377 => 1.08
